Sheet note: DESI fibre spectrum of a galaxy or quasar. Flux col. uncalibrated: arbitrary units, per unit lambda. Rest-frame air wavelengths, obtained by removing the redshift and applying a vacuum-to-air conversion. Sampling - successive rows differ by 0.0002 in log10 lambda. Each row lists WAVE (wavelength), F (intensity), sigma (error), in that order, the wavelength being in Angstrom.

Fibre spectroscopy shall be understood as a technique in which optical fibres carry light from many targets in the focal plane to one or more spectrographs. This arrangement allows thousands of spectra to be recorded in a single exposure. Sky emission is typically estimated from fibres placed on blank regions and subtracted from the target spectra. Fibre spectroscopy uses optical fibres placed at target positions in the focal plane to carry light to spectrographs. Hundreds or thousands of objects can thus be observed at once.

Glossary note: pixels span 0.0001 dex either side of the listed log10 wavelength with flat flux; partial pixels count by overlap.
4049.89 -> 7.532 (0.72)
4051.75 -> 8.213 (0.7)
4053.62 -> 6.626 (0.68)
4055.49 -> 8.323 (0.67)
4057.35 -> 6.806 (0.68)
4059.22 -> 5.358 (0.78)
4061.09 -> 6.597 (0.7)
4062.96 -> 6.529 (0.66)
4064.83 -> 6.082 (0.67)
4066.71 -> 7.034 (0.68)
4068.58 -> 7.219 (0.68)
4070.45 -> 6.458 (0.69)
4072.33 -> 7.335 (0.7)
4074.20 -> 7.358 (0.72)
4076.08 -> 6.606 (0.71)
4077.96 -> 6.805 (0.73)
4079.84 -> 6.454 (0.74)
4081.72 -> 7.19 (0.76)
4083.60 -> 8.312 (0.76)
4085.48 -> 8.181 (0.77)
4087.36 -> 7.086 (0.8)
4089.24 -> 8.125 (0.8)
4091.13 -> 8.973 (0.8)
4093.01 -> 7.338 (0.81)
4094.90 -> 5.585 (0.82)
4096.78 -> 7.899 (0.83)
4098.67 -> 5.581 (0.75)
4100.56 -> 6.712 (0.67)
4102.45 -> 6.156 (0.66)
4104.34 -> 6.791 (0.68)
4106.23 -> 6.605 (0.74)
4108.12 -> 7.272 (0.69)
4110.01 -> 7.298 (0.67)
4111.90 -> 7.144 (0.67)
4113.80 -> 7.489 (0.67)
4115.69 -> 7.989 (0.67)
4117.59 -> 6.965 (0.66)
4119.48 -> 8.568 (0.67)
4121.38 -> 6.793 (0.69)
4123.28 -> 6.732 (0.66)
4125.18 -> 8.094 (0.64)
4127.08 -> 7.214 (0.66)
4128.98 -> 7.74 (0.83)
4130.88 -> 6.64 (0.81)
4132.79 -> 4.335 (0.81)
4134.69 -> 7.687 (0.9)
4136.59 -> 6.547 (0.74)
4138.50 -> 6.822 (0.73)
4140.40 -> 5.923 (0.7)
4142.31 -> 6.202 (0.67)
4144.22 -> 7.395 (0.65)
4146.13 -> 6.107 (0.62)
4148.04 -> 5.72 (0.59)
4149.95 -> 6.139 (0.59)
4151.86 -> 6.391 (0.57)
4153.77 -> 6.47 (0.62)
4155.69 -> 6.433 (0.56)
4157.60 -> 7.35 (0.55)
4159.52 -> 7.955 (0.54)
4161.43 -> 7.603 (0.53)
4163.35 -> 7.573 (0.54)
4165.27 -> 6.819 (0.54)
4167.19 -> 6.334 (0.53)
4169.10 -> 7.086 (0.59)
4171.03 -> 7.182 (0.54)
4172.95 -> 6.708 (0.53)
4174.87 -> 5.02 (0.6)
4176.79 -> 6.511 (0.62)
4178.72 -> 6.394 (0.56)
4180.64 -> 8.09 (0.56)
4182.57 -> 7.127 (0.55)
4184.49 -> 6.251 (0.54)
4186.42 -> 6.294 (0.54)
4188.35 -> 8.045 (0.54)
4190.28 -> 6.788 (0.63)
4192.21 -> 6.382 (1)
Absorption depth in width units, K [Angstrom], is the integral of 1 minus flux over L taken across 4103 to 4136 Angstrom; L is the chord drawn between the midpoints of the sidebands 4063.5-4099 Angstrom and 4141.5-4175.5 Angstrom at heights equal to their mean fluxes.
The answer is -0.9 Angstrom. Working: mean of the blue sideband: 7.16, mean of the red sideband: 6.71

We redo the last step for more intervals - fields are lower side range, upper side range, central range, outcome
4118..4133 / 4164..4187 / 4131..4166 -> 1.4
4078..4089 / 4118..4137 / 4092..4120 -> 0.9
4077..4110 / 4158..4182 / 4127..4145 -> 1.1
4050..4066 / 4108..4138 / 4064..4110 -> -0.5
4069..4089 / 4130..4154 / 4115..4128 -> -1.7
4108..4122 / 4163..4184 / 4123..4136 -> 0.7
